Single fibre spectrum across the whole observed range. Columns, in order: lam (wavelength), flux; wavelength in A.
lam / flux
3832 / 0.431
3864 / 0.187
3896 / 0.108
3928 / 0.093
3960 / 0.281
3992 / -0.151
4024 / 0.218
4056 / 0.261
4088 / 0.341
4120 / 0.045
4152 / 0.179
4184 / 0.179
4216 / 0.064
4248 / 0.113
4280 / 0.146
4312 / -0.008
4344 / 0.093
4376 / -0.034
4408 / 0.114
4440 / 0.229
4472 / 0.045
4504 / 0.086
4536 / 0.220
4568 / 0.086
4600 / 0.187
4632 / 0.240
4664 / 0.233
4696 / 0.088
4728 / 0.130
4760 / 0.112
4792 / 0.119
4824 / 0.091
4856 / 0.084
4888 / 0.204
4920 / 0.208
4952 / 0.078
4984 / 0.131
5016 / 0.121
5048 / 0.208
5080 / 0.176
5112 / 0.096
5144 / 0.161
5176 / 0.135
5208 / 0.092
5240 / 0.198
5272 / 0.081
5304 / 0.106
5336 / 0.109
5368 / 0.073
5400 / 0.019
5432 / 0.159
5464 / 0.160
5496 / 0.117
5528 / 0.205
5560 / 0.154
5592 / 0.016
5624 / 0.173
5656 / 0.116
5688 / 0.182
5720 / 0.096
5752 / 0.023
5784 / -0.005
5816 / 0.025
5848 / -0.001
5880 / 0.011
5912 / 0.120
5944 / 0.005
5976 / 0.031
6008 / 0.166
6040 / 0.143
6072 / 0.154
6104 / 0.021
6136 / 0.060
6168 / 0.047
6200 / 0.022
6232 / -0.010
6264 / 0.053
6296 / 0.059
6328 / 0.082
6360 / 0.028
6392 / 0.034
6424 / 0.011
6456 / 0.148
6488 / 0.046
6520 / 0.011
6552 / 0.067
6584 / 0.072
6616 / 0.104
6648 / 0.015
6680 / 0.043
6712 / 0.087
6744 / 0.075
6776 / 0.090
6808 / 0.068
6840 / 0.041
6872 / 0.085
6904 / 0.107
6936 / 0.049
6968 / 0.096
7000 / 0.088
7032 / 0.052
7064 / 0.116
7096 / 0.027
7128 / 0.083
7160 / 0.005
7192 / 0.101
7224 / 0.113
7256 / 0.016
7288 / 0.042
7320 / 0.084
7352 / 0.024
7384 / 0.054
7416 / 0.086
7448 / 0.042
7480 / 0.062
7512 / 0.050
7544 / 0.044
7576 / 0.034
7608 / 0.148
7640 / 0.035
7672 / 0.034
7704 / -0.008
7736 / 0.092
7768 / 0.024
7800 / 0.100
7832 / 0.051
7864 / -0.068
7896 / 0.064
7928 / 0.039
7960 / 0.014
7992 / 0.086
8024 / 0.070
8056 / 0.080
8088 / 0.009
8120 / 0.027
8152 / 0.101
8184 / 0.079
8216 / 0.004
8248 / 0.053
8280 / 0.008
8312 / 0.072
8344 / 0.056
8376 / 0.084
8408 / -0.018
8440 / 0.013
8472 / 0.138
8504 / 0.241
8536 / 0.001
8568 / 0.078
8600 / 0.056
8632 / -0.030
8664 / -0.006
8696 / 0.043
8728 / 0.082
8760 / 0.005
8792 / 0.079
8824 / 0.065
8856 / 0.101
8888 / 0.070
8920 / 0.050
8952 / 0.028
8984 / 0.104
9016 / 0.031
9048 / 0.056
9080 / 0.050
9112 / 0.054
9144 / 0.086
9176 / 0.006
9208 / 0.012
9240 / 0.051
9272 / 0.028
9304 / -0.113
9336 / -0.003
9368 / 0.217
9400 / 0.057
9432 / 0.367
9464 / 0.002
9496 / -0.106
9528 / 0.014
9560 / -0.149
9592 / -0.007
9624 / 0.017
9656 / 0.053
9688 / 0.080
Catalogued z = 1.277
